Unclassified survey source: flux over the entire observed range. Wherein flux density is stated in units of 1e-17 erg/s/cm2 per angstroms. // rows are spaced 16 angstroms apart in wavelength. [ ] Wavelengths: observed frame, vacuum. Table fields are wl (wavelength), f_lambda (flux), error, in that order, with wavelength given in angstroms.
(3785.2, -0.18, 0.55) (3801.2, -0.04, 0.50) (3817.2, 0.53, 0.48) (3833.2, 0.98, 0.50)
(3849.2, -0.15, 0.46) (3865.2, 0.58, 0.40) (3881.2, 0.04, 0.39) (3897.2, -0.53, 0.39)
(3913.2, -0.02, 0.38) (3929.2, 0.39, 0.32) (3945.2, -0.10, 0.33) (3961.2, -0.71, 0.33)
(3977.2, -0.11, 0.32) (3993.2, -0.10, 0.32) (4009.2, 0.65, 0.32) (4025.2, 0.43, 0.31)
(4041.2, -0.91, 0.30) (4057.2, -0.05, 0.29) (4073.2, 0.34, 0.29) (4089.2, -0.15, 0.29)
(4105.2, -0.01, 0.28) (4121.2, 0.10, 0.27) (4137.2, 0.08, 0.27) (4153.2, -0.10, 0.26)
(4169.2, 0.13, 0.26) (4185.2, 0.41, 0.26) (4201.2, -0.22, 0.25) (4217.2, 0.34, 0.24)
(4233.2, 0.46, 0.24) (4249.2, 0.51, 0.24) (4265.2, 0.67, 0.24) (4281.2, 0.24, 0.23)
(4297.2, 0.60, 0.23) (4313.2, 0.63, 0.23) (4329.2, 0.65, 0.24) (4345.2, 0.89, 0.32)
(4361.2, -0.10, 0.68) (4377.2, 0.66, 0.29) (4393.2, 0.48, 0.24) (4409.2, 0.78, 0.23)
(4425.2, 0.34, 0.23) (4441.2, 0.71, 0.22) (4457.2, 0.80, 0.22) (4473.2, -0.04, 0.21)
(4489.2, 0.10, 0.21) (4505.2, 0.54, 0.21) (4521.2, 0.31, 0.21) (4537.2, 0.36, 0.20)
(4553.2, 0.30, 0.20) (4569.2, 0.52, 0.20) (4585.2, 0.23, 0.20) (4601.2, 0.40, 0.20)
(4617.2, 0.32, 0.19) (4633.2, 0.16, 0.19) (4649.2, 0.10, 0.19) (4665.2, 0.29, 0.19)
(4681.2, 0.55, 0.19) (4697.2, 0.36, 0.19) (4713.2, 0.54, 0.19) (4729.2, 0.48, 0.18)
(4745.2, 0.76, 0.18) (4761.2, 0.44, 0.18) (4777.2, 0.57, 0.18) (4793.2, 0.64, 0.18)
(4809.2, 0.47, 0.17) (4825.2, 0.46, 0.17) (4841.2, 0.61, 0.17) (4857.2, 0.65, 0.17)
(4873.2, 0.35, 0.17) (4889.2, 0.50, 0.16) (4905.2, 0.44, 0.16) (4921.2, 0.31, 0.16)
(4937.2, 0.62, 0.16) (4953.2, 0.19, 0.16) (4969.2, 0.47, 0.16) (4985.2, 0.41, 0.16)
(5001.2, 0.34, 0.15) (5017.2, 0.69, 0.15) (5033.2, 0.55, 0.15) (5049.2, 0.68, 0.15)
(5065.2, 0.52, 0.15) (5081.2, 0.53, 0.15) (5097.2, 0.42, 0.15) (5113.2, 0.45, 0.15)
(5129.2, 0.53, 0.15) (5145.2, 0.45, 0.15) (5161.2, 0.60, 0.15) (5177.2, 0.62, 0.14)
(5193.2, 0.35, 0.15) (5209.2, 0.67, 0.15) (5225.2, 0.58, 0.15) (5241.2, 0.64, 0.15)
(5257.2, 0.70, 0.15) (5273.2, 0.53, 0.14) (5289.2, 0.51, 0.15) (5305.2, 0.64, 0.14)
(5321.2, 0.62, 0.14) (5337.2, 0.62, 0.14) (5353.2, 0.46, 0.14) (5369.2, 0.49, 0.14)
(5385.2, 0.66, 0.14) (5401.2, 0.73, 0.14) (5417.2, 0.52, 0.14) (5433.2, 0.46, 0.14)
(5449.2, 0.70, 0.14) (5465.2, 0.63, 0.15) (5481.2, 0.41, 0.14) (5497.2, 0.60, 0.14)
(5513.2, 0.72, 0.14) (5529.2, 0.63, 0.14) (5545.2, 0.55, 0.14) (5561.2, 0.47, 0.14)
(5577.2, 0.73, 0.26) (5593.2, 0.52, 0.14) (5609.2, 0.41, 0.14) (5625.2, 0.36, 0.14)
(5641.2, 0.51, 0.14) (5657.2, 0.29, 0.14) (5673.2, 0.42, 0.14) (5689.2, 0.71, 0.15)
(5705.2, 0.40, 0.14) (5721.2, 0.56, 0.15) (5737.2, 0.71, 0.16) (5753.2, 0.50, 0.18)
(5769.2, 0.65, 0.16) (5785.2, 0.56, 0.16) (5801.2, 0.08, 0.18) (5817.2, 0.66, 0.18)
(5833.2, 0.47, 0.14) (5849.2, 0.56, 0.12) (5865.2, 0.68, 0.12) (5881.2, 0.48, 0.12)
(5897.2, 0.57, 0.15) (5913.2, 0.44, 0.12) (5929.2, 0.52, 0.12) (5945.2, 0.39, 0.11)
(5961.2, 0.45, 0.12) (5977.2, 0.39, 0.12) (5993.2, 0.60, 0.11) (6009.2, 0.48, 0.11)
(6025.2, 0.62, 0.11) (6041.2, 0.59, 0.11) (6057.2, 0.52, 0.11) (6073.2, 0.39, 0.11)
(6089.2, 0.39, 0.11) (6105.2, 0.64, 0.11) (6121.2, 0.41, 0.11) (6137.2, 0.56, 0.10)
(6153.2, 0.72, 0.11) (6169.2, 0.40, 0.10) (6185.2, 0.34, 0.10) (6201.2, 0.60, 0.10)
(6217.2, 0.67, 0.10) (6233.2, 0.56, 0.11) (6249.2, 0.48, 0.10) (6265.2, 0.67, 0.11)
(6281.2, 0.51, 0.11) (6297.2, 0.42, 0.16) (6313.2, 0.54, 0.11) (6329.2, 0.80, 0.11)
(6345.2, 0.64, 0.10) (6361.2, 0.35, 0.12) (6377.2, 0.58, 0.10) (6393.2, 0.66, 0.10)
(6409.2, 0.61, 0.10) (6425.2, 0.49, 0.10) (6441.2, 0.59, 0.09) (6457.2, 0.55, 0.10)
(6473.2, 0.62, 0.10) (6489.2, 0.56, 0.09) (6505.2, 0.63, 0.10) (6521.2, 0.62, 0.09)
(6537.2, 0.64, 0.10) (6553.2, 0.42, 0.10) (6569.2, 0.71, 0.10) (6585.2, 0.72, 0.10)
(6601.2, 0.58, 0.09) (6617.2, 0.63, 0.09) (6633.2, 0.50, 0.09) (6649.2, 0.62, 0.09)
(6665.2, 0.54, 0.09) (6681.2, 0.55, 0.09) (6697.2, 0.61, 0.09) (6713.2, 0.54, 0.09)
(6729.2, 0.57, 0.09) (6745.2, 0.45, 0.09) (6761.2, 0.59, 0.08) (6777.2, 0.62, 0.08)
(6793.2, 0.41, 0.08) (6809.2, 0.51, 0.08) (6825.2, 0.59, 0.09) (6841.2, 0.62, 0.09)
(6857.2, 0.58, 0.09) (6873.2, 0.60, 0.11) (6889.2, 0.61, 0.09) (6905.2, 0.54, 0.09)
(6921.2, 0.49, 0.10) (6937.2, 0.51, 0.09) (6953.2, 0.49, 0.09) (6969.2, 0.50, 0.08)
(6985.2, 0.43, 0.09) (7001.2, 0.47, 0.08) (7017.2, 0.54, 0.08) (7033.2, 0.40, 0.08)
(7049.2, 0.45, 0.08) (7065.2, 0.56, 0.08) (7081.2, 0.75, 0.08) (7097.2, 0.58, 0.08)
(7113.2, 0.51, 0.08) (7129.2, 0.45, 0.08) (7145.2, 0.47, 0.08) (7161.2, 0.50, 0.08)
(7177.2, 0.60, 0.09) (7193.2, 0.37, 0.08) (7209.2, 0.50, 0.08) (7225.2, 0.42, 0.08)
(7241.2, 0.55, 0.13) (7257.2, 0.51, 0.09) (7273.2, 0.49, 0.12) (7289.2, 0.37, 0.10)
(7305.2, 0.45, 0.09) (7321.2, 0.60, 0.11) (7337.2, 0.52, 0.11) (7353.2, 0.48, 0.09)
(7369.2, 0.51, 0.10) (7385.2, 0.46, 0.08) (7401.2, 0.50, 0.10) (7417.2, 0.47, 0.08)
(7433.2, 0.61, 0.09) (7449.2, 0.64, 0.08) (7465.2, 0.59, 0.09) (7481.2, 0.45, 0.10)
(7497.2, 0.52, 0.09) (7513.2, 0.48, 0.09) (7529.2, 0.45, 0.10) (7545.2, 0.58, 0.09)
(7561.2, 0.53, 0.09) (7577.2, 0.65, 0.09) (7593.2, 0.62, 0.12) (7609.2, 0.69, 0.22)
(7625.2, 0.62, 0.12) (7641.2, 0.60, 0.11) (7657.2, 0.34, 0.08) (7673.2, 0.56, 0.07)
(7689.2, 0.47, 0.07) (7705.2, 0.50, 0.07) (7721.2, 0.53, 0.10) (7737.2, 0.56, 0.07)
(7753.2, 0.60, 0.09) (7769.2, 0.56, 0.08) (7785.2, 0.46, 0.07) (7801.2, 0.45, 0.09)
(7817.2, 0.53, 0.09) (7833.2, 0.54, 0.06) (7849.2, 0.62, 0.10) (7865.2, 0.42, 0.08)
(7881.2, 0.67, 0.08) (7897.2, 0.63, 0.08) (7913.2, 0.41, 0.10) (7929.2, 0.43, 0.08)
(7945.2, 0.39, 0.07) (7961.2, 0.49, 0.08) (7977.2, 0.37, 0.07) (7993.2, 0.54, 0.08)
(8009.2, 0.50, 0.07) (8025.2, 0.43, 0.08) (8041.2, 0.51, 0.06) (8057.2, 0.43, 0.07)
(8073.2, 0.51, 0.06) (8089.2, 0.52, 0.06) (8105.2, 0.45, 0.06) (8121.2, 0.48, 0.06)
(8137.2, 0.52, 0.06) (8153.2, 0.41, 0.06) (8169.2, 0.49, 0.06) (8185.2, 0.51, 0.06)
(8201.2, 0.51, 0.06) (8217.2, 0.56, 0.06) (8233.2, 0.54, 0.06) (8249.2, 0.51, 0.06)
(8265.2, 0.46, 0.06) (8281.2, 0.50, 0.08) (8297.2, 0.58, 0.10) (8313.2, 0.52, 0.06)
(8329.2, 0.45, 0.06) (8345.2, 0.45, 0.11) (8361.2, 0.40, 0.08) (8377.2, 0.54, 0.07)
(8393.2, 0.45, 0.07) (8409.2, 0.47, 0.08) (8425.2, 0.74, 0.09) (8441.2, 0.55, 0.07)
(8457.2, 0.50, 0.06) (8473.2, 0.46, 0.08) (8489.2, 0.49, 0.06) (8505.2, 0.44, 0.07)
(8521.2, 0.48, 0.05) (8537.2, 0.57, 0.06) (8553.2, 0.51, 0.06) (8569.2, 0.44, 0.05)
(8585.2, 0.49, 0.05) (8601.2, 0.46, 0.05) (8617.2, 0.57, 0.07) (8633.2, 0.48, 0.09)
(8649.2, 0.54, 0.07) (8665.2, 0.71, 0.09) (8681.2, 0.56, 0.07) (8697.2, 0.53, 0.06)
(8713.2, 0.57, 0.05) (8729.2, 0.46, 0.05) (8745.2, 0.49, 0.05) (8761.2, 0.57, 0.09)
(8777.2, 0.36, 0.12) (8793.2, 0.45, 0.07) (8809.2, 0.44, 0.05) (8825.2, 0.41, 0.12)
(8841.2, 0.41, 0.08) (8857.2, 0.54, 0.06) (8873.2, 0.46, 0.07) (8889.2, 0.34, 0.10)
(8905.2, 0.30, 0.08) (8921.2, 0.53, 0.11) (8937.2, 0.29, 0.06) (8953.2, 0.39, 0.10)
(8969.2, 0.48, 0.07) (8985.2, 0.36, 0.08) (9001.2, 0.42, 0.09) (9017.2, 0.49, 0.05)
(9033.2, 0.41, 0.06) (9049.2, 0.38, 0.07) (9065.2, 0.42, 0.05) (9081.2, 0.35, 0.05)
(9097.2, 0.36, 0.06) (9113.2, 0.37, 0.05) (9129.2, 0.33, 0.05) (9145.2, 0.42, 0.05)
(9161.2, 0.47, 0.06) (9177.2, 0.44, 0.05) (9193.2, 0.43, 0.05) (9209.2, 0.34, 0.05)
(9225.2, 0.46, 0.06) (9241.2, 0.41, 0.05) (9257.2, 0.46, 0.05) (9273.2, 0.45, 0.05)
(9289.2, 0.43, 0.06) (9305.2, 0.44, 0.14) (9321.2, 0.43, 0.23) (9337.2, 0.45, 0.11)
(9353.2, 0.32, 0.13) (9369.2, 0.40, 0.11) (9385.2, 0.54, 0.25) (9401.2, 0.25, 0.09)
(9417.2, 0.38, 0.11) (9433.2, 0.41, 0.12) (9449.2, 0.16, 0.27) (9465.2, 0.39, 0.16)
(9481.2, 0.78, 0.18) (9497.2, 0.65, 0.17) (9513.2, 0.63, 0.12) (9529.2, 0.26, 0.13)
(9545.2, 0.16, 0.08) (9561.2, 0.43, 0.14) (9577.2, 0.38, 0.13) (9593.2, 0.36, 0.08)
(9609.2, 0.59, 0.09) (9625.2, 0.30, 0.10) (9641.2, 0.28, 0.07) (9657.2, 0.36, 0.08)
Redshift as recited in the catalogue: 0.078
